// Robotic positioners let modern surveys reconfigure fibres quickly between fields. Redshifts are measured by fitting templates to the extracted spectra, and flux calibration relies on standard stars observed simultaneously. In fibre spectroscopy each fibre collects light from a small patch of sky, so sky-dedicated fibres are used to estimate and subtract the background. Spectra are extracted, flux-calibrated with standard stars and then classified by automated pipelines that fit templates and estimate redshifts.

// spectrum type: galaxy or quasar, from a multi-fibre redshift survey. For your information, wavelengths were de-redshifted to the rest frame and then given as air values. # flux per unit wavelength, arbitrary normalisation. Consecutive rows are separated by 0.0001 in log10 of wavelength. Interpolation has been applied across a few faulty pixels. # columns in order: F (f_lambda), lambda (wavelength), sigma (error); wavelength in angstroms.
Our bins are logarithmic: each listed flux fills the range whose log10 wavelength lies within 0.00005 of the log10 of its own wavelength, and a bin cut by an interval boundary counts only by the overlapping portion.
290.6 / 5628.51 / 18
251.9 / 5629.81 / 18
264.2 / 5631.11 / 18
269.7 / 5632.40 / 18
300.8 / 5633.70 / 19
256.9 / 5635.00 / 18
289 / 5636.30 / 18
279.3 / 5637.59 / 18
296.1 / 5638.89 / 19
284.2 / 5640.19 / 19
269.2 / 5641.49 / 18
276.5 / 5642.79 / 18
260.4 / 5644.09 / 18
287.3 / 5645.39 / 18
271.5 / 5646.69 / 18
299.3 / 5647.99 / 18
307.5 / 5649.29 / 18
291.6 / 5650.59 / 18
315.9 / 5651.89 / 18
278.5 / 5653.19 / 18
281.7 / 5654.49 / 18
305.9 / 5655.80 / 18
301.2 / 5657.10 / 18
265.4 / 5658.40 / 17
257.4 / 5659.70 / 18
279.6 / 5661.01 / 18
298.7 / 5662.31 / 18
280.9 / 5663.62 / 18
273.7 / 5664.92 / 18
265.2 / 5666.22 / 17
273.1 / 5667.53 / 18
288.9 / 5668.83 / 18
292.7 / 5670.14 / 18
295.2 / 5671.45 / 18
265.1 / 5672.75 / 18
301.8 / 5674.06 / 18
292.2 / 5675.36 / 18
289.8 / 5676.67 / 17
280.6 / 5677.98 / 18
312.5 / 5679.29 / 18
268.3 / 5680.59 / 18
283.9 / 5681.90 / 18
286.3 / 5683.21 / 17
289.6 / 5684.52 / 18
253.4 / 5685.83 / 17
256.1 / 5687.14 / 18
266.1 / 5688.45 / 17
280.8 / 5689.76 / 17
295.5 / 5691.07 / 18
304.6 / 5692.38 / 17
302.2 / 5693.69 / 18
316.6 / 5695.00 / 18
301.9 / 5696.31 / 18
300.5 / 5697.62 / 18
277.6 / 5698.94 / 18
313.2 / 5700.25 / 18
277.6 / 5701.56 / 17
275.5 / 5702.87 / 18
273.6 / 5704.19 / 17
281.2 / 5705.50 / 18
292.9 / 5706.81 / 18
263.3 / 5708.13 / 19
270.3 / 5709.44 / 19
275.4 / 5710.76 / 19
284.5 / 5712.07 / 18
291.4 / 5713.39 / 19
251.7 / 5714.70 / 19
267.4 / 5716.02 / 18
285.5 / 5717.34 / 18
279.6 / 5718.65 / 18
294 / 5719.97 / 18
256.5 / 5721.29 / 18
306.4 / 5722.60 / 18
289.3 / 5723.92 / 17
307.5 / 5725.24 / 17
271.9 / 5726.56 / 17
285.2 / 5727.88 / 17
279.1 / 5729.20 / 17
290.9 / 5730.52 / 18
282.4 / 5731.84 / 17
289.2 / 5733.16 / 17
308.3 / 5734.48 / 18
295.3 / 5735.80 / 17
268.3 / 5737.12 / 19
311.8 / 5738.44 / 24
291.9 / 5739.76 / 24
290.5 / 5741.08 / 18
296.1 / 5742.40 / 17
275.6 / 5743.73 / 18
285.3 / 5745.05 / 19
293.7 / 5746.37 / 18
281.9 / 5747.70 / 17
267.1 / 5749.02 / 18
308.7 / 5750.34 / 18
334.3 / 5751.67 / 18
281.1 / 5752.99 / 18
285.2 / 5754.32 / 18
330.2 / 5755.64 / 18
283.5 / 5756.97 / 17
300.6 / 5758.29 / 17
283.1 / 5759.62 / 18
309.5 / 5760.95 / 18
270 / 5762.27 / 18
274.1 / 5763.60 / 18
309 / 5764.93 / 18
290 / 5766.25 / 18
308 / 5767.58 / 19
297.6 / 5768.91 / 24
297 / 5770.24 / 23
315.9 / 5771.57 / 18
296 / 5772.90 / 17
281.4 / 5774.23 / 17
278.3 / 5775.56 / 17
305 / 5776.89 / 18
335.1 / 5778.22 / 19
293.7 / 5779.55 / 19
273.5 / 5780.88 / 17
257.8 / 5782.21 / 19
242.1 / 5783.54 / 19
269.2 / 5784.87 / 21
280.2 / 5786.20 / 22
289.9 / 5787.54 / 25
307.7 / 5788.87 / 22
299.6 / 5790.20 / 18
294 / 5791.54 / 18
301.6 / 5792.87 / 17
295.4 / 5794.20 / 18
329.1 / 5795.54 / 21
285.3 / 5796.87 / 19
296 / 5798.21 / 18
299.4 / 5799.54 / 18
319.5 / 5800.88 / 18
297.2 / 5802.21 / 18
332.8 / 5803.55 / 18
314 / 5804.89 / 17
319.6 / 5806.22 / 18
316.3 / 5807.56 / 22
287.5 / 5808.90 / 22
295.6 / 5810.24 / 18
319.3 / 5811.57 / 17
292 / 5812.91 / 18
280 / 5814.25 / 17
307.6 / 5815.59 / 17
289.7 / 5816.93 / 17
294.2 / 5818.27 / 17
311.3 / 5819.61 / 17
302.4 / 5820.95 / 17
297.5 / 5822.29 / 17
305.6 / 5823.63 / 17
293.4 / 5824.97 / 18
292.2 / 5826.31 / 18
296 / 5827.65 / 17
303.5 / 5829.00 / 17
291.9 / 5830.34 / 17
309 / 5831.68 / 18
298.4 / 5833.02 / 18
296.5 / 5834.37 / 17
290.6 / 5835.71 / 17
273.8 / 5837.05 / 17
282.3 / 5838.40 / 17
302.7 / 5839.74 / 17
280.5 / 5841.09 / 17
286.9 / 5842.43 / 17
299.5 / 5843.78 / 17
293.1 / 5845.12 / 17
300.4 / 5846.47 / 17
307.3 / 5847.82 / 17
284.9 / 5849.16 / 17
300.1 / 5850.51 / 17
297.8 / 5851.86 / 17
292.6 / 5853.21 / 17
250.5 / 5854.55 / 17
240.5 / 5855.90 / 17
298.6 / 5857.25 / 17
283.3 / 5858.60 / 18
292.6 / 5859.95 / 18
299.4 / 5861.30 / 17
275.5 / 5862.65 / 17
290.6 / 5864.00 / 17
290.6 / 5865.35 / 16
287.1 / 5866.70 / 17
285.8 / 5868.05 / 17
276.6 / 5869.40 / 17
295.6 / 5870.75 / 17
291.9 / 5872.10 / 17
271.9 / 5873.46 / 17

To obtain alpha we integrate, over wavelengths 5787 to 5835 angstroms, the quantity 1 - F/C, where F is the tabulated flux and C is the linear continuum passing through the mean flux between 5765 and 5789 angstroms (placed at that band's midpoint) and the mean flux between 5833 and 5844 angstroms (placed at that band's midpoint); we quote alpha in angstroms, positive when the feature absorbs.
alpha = -2.02 angstroms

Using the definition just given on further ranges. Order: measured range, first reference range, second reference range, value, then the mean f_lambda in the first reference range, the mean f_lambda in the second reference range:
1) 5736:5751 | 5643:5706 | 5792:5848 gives 0.2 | 286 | 300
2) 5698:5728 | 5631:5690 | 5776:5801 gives 0.5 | 282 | 293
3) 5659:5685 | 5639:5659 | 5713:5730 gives 0.1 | 287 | 282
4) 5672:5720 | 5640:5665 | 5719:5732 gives 0.3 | 285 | 286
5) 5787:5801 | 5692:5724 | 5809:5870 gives -0.6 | 285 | 292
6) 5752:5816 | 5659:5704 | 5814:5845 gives -1.0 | 285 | 295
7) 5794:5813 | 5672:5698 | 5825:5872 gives -1.2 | 287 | 290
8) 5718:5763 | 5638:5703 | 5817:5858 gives -0.3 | 286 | 292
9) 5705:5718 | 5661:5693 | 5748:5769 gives 0.5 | 283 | 296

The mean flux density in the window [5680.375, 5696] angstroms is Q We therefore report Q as 284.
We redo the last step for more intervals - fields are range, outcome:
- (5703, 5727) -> 280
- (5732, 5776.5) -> 294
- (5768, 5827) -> 298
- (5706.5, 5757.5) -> 287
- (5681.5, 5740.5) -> 285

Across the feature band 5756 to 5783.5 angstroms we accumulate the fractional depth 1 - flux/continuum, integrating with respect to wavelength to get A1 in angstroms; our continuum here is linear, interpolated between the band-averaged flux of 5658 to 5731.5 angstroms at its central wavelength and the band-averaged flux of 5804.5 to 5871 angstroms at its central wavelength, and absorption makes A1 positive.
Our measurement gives -0.3 angstroms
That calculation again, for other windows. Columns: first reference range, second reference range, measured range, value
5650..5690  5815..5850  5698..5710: 0.2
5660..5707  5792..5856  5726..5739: 0.1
